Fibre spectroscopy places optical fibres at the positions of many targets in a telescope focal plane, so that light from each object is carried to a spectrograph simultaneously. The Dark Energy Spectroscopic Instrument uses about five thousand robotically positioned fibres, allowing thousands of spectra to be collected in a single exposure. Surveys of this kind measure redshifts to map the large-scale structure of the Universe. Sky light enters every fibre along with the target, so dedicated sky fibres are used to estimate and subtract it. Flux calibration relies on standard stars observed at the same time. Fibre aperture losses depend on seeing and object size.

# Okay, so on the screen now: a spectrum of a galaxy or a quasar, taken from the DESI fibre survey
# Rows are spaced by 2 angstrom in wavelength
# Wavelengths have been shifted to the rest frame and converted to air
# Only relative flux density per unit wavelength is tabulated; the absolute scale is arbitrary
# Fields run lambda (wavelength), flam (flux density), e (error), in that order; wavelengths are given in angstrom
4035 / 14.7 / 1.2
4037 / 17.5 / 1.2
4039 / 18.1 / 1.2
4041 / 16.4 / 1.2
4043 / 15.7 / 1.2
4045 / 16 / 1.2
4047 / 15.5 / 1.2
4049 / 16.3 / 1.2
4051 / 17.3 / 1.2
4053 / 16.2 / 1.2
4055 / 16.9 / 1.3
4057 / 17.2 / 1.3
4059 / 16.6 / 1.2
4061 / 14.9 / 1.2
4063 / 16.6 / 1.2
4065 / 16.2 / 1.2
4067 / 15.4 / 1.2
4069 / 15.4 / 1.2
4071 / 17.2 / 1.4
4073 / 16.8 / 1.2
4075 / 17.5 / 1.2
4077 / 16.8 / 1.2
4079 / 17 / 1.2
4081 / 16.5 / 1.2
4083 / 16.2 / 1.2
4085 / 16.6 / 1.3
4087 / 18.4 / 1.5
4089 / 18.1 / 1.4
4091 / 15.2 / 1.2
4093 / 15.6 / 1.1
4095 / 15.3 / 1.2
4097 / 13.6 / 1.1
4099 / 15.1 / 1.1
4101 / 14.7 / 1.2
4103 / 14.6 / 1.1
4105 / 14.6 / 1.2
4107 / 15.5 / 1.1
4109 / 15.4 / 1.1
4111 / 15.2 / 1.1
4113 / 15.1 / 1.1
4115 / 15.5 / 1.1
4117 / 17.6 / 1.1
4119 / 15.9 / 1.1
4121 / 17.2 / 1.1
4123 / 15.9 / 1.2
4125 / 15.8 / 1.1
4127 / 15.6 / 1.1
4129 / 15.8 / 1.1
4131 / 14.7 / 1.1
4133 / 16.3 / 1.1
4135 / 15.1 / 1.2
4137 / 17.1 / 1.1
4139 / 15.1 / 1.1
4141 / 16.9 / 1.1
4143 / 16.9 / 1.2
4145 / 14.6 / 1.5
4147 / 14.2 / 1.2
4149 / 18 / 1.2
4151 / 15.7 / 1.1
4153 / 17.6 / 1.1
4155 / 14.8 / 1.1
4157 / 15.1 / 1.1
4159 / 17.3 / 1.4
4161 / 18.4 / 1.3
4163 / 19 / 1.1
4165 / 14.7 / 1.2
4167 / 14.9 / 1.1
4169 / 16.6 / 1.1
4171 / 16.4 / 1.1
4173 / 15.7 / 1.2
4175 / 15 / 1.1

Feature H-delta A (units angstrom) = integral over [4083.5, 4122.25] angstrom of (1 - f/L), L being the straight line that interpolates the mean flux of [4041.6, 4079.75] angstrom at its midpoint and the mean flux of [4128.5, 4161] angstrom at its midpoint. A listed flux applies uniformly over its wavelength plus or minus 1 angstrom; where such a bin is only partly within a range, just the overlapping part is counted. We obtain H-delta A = 1.1 angstrom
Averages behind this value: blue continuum 16.4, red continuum 16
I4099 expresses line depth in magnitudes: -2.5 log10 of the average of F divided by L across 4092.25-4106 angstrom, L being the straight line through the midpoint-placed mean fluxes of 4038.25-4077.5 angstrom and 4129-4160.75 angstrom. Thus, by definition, 0.10 mag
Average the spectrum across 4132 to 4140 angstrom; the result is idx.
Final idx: 15.9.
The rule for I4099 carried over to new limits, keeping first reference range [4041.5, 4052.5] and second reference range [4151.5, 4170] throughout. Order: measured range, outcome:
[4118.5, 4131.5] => 0.033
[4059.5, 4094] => -0.016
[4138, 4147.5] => 0.055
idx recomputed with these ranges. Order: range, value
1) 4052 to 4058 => 16.8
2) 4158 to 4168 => 16.9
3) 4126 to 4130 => 15.7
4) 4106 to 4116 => 15.3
